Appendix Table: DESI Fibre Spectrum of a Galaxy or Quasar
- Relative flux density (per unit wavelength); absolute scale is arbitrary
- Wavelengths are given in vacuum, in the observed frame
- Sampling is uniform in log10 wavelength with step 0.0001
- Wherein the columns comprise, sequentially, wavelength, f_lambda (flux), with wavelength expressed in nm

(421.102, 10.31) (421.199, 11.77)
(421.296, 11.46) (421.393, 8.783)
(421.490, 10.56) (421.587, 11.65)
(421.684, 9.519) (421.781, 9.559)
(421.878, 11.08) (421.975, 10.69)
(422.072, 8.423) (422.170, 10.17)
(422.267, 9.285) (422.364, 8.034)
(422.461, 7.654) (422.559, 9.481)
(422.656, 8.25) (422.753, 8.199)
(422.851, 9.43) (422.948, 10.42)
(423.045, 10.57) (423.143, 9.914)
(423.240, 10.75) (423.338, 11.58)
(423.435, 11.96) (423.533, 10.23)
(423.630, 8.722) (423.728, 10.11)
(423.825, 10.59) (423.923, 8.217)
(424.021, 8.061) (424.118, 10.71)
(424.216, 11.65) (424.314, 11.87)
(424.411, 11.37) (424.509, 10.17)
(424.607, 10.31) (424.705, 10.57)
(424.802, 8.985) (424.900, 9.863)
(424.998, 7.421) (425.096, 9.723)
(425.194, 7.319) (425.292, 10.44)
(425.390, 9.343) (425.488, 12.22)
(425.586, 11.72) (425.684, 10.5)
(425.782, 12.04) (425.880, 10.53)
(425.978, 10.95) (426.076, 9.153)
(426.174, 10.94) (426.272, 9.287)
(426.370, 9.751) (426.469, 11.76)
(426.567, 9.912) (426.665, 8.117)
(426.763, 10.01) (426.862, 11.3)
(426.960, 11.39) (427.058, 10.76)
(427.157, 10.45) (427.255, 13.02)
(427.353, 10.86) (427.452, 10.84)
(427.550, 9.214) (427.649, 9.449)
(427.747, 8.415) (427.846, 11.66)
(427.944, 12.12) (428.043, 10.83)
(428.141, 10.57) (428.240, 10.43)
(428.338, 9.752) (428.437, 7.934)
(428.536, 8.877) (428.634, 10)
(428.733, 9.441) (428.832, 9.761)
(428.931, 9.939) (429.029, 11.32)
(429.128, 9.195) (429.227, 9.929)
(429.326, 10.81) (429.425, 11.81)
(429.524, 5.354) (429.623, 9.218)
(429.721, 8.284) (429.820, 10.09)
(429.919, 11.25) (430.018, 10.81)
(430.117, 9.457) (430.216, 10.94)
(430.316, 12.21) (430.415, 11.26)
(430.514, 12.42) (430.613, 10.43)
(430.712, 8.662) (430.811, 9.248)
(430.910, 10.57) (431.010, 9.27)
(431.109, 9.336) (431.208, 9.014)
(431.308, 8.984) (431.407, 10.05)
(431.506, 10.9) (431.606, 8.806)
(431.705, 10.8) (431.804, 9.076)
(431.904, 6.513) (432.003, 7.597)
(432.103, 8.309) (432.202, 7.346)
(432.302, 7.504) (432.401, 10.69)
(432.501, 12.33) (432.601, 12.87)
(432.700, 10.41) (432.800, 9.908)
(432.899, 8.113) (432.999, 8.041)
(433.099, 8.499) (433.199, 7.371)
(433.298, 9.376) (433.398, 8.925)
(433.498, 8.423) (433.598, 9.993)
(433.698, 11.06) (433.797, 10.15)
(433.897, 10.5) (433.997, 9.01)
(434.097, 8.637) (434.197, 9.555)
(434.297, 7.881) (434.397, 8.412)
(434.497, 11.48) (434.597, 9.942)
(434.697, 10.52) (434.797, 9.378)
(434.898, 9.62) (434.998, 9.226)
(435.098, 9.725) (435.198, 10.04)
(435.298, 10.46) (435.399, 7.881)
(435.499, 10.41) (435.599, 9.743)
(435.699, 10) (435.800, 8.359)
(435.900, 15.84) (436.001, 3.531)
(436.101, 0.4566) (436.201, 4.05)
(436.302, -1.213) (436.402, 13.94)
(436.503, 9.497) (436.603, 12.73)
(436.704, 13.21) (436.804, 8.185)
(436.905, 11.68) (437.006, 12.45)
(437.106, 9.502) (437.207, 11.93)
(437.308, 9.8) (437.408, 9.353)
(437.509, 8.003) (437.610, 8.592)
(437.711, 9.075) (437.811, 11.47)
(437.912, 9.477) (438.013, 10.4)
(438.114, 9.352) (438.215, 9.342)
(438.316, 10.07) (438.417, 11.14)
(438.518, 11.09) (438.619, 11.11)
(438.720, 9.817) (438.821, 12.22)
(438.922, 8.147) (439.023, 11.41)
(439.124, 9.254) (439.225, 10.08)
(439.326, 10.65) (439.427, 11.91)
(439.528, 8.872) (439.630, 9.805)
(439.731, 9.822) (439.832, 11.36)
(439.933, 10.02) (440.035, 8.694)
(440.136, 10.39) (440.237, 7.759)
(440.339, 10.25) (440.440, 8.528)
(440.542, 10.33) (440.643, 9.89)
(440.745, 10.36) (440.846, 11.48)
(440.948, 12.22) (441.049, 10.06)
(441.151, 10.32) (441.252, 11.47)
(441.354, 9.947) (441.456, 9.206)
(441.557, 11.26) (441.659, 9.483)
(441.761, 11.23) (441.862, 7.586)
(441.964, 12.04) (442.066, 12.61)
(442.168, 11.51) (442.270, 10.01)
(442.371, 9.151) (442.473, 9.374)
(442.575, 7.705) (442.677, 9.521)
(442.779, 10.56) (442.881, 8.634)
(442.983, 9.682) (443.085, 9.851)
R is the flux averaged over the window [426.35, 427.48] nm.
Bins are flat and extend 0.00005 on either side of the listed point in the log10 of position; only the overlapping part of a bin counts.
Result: 10.7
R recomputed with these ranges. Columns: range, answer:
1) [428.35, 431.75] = 9.89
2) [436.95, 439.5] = 10.2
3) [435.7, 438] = 9.13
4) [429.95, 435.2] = 9.62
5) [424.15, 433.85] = 9.96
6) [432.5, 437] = 9.29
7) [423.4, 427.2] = 10.2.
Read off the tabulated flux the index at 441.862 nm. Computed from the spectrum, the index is 7.586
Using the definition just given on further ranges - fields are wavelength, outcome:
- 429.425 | 11.81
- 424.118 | 10.71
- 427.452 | 10.84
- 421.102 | 10.31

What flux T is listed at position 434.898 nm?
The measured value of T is 9.62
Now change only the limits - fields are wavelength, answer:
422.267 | 9.285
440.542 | 10.33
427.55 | 9.214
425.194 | 7.319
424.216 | 11.65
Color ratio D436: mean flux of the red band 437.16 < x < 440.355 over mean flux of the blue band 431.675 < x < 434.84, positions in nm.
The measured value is 1.07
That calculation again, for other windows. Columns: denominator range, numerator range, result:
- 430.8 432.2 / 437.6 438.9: 1.12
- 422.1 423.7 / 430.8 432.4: 0.93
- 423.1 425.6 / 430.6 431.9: 0.94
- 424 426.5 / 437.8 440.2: 0.99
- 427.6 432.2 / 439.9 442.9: 1.03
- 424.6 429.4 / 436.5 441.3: 1.01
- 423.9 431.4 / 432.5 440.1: 0.95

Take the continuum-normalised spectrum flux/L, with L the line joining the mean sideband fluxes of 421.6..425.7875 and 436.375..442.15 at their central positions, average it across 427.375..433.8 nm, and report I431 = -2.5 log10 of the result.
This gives 0.04 mag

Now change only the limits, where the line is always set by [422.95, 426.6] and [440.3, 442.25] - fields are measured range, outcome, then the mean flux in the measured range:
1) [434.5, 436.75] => 0.16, 9.01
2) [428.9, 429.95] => 0.07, 9.72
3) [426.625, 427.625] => -0.03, 10.6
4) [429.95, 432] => 0.05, 9.89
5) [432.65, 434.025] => 0.12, 9.28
